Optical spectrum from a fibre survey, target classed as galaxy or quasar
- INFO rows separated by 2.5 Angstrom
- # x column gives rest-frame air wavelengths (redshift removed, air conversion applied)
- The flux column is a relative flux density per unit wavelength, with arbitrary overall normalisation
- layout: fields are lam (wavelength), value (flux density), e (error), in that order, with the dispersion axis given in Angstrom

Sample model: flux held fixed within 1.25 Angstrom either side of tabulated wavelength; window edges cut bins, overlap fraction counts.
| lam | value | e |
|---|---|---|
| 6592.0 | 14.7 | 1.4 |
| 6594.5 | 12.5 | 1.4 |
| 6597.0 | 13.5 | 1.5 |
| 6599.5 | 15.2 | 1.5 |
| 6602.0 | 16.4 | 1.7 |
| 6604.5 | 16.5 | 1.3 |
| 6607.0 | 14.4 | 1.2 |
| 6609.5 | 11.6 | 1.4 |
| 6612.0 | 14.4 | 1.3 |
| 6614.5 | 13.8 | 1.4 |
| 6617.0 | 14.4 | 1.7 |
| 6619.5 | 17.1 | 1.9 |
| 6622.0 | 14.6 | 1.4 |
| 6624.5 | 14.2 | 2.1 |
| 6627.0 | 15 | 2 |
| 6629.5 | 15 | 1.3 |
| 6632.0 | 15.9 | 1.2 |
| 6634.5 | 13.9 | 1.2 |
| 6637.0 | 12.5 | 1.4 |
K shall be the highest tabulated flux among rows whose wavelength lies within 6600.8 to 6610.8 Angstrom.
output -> 16.5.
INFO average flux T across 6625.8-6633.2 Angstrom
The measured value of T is 15.3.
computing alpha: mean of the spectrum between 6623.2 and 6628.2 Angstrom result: 14.6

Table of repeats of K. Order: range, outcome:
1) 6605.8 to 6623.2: 17.1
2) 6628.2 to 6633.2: 15.9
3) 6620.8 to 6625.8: 14.6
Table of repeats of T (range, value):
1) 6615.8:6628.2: 15.1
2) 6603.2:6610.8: 14.2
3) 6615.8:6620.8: 15.8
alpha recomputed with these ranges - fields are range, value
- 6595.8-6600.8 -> 14.4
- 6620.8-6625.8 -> 14.4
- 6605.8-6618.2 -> 13.7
